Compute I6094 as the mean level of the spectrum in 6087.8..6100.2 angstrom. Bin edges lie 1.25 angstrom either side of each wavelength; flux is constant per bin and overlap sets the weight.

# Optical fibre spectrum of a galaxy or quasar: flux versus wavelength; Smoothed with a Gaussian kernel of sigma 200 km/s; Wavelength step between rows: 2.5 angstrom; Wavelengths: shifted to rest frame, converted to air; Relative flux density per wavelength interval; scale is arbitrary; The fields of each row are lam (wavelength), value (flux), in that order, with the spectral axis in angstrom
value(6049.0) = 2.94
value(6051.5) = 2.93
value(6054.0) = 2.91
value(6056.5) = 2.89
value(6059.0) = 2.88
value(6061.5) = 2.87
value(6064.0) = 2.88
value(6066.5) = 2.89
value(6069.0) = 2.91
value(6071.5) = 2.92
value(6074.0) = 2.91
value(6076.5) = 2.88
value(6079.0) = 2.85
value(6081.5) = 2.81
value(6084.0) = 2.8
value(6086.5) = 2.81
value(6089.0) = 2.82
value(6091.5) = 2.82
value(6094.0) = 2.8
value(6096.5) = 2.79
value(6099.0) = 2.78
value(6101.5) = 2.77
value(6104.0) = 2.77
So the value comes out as 2.8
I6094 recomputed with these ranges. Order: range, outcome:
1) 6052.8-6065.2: 2.89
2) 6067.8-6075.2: 2.91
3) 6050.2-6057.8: 2.91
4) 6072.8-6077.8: 2.89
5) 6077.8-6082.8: 2.83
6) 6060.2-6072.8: 2.89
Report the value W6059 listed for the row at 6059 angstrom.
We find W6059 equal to 2.88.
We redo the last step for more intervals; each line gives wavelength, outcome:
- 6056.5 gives 2.89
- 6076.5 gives 2.88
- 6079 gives 2.85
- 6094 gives 2.8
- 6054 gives 2.91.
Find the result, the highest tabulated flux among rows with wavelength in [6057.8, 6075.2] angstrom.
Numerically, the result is 2.92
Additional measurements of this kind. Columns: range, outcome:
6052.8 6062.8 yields 2.91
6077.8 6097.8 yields 2.85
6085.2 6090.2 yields 2.82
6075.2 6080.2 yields 2.88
